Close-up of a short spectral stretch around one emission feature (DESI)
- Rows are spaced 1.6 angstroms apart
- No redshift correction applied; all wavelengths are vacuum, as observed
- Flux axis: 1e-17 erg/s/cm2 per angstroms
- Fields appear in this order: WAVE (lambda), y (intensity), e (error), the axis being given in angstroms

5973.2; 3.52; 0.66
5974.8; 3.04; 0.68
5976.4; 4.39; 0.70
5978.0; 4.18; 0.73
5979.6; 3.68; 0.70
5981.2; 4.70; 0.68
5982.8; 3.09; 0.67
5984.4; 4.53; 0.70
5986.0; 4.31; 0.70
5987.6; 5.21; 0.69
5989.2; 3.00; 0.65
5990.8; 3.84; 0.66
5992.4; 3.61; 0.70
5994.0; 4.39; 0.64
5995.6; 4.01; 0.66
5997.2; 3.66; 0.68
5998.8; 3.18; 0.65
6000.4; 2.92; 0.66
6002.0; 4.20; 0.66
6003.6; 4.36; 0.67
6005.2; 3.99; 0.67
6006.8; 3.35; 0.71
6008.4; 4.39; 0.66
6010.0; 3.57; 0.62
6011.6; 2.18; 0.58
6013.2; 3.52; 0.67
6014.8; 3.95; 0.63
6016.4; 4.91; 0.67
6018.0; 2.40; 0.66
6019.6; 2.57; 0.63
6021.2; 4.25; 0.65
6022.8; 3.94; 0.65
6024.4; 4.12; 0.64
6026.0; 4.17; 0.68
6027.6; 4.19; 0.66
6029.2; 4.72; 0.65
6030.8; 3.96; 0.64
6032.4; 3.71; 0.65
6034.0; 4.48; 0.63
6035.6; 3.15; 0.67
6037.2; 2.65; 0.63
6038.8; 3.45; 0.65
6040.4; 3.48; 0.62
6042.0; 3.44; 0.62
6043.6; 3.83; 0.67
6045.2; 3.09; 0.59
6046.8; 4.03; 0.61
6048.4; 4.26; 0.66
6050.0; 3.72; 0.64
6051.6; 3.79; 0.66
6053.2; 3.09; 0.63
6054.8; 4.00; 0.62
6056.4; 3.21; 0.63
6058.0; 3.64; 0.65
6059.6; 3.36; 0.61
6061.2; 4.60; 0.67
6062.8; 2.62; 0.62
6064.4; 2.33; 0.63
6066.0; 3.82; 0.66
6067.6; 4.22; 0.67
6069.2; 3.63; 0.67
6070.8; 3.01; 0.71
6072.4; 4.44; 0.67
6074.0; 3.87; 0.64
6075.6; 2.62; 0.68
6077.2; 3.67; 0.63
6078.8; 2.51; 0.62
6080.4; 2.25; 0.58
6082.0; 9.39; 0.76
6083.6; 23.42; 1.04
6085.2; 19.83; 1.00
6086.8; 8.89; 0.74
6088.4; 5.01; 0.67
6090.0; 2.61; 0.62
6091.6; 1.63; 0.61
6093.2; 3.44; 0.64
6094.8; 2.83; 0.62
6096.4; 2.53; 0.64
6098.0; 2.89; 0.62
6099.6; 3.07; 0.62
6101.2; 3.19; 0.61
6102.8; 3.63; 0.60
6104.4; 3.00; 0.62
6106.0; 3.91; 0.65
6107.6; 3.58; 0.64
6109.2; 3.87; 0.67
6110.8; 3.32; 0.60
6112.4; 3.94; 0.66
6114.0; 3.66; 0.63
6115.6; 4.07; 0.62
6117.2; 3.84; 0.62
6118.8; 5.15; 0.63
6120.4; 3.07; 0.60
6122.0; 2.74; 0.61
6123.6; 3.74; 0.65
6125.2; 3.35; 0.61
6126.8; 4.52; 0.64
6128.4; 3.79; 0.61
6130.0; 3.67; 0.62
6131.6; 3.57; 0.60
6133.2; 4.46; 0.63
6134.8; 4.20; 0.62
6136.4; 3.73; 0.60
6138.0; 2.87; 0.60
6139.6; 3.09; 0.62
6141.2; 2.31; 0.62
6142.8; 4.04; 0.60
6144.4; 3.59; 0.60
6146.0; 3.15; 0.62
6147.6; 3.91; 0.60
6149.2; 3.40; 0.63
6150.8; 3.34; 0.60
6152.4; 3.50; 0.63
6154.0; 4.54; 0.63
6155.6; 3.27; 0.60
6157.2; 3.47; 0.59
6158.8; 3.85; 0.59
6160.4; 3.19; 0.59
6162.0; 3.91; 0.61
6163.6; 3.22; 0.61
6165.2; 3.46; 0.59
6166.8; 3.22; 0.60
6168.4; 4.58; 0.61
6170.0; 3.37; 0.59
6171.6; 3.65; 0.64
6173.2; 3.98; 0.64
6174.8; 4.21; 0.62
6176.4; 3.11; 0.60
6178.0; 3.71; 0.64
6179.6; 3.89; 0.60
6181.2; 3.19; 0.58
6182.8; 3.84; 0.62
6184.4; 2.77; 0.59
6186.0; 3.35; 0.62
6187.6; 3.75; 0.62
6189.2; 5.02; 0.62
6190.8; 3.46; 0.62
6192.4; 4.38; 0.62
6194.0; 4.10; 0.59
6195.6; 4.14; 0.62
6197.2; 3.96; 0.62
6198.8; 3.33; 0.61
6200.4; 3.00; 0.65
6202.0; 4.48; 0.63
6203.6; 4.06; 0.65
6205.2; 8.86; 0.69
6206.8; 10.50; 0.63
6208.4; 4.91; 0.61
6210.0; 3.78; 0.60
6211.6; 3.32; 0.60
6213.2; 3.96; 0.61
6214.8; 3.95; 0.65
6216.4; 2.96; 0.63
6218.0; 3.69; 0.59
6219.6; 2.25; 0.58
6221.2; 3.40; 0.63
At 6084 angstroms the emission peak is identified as Hbeta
